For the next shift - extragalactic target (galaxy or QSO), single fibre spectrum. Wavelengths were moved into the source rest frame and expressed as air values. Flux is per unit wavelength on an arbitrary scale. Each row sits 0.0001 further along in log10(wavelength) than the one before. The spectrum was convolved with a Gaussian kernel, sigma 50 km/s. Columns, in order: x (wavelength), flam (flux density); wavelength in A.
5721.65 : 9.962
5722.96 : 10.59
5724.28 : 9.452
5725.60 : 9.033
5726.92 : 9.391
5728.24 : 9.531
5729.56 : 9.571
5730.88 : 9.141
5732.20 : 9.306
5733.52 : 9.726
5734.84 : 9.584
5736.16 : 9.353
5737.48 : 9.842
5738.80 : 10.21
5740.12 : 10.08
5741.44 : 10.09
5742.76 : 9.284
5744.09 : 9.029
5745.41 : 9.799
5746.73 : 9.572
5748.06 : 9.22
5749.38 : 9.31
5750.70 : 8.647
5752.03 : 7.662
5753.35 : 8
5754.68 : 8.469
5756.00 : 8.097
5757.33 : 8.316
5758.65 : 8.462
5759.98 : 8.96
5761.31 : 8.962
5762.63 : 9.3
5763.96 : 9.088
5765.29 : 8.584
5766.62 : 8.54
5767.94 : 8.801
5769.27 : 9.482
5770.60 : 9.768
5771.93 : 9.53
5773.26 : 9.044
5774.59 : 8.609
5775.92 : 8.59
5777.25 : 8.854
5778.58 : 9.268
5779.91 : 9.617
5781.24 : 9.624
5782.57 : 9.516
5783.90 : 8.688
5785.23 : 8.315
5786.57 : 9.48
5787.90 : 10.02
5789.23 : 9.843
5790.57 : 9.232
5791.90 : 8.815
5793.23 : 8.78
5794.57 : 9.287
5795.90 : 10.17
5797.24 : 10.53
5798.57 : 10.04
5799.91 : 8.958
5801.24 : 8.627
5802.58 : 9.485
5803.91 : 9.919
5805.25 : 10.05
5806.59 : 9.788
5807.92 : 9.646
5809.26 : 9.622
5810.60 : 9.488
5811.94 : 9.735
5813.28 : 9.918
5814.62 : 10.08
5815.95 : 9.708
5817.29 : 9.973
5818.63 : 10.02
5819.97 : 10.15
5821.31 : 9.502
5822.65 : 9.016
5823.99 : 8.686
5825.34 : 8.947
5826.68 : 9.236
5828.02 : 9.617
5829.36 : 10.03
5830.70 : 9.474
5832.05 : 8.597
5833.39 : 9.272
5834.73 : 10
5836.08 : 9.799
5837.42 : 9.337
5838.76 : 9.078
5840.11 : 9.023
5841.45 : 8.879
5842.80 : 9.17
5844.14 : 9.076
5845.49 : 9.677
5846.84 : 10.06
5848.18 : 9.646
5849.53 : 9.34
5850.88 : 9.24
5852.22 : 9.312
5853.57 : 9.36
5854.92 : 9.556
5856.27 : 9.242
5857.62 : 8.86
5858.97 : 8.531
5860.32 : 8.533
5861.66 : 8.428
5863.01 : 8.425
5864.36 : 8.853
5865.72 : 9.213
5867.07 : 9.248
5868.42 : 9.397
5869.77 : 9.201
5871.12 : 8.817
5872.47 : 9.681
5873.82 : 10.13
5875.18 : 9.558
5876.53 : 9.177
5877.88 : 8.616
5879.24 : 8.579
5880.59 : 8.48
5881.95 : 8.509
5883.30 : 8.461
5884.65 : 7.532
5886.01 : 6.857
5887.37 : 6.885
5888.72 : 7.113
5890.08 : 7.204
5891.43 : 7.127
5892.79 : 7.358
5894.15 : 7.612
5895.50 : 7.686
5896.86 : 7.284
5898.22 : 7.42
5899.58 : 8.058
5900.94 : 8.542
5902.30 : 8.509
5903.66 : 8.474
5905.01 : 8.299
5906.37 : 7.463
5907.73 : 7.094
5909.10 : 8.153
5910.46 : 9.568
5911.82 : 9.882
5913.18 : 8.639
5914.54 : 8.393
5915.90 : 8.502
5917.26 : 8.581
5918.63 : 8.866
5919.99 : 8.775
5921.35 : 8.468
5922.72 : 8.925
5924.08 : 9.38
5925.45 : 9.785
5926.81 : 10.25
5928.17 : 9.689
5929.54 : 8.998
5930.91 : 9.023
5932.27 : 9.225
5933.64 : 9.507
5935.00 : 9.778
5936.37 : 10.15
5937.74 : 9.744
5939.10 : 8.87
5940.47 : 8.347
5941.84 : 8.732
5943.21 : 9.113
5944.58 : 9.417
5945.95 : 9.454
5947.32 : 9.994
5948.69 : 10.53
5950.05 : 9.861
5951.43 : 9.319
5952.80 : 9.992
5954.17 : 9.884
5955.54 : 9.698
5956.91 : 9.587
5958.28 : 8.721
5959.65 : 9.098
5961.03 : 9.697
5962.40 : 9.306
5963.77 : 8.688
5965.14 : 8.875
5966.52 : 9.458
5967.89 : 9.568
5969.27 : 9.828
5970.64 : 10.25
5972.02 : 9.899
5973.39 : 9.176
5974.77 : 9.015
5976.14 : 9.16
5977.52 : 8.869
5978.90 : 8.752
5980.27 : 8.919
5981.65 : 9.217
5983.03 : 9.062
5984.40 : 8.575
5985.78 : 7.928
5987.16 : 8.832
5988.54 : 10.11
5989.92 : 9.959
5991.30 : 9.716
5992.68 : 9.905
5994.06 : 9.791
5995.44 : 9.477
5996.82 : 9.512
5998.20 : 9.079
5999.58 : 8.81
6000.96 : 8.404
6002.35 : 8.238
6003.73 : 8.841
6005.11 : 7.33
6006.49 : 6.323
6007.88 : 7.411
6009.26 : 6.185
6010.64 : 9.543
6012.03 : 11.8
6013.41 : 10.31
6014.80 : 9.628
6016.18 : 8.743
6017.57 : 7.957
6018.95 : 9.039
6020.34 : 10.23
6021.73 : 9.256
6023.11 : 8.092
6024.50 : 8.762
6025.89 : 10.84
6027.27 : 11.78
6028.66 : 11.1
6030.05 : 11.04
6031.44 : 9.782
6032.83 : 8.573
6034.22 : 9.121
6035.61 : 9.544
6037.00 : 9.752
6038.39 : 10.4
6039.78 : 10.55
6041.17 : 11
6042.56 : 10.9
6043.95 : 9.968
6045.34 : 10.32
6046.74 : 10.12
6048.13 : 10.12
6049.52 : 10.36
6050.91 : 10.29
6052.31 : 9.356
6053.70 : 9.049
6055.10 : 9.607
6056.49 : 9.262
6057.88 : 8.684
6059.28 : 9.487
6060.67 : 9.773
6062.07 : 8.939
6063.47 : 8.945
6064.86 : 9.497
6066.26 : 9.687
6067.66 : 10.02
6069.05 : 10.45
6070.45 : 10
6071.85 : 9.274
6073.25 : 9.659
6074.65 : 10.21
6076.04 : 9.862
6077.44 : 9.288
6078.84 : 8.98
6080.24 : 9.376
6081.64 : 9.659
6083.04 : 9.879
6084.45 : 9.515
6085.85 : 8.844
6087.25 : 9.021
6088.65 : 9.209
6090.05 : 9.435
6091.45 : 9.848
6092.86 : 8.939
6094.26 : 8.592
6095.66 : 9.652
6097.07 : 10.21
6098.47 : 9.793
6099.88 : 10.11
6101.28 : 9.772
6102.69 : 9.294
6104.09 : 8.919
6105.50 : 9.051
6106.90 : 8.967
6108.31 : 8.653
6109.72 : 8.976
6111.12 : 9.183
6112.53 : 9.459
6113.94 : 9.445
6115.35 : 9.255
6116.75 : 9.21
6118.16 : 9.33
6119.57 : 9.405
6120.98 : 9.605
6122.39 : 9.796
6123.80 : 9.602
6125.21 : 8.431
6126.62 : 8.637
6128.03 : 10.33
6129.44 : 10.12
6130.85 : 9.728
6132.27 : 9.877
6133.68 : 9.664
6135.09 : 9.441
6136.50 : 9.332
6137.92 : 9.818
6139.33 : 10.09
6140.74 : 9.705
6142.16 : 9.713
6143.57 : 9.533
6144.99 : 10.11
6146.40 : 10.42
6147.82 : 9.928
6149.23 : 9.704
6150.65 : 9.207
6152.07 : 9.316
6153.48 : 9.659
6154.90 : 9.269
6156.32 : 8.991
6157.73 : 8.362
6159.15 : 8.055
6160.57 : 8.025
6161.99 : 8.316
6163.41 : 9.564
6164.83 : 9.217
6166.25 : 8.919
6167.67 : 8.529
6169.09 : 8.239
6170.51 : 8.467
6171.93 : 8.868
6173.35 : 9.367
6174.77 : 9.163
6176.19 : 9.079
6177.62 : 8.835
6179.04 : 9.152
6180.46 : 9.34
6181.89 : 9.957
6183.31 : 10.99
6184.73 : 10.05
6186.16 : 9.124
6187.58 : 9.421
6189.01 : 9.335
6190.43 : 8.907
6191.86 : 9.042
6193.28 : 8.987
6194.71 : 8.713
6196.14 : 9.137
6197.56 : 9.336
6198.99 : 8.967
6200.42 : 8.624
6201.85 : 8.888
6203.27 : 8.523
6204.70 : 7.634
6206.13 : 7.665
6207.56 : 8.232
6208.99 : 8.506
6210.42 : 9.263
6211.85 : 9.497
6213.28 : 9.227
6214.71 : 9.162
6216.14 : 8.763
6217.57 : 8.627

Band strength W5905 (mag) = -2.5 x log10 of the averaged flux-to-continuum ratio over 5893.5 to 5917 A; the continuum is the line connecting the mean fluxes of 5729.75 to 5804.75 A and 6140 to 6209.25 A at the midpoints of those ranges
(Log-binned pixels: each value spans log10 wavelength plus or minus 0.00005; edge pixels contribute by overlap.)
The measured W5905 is 0.12 mag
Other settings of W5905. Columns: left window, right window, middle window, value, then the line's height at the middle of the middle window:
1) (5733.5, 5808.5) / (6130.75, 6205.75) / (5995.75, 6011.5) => 0.12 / 9.22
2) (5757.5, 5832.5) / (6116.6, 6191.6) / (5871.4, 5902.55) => 0.16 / 9.35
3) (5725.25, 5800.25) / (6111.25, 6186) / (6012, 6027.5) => -0.03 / 9.31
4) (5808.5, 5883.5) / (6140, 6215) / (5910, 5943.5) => 0.01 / 9.24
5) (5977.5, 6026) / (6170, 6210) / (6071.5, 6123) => -0.05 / 8.99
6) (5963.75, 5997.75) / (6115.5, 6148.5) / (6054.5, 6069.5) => 0.00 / 9.49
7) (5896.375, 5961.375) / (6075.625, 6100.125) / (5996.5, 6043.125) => -0.01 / 9.27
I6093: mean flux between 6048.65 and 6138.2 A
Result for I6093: 9.47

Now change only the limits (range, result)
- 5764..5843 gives 9.39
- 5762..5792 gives 9.16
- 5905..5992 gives 9.2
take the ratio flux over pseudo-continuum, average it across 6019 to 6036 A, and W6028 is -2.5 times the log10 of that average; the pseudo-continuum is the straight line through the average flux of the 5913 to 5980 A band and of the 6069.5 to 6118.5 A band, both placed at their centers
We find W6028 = -0.05 mag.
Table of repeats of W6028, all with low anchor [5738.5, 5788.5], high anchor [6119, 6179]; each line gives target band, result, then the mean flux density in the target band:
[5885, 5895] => 0.26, 7.19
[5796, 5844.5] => -0.05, 9.52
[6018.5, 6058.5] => -0.08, 9.9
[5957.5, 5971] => -0.02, 9.33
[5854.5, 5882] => 0.01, 9.01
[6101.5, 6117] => 0.01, 9.15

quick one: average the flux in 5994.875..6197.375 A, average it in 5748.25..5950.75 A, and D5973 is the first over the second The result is 1.04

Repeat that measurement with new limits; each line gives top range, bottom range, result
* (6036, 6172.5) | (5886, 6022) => 1.06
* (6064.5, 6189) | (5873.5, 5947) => 1.09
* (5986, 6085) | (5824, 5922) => 1.09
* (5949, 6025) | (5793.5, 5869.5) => 0.97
